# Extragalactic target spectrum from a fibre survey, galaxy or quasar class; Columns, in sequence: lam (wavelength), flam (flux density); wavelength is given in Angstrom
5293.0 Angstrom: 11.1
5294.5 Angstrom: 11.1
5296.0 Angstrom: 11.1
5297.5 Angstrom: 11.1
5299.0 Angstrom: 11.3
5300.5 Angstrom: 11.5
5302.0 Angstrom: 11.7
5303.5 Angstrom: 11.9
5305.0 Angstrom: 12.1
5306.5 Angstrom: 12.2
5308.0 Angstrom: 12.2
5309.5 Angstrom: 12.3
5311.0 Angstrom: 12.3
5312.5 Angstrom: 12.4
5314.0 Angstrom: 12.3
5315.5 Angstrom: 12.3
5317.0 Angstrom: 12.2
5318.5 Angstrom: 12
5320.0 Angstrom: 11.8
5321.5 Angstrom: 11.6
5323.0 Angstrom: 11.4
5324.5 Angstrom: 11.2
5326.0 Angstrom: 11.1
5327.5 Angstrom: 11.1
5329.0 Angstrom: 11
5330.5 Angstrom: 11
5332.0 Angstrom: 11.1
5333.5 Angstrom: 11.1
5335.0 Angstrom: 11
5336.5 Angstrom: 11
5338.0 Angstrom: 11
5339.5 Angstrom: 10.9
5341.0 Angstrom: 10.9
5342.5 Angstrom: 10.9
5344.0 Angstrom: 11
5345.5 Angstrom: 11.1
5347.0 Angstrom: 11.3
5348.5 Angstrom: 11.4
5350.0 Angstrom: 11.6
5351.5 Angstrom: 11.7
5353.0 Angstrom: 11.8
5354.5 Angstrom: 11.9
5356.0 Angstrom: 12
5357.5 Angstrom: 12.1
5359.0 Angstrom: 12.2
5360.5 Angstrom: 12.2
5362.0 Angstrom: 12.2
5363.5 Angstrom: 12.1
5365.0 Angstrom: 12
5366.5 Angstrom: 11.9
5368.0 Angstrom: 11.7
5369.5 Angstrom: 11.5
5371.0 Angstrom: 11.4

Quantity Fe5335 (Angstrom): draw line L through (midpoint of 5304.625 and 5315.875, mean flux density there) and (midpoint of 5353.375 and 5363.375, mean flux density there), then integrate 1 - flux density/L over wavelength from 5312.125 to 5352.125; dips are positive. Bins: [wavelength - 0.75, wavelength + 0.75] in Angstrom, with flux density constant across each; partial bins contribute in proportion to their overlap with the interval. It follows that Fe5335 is 2.67 Angstrom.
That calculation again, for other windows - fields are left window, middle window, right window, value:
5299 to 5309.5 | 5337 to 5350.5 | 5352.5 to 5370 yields 0.95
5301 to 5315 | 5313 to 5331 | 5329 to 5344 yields -0.03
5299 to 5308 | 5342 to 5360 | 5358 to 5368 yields 0.64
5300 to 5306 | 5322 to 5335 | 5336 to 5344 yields 0.11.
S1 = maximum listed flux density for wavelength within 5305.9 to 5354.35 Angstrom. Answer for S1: 12.4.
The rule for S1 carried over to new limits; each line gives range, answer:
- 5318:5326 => 12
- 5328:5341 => 11.1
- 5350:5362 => 12.2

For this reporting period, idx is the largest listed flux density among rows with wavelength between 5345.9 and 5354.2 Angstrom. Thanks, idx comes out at 11.8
